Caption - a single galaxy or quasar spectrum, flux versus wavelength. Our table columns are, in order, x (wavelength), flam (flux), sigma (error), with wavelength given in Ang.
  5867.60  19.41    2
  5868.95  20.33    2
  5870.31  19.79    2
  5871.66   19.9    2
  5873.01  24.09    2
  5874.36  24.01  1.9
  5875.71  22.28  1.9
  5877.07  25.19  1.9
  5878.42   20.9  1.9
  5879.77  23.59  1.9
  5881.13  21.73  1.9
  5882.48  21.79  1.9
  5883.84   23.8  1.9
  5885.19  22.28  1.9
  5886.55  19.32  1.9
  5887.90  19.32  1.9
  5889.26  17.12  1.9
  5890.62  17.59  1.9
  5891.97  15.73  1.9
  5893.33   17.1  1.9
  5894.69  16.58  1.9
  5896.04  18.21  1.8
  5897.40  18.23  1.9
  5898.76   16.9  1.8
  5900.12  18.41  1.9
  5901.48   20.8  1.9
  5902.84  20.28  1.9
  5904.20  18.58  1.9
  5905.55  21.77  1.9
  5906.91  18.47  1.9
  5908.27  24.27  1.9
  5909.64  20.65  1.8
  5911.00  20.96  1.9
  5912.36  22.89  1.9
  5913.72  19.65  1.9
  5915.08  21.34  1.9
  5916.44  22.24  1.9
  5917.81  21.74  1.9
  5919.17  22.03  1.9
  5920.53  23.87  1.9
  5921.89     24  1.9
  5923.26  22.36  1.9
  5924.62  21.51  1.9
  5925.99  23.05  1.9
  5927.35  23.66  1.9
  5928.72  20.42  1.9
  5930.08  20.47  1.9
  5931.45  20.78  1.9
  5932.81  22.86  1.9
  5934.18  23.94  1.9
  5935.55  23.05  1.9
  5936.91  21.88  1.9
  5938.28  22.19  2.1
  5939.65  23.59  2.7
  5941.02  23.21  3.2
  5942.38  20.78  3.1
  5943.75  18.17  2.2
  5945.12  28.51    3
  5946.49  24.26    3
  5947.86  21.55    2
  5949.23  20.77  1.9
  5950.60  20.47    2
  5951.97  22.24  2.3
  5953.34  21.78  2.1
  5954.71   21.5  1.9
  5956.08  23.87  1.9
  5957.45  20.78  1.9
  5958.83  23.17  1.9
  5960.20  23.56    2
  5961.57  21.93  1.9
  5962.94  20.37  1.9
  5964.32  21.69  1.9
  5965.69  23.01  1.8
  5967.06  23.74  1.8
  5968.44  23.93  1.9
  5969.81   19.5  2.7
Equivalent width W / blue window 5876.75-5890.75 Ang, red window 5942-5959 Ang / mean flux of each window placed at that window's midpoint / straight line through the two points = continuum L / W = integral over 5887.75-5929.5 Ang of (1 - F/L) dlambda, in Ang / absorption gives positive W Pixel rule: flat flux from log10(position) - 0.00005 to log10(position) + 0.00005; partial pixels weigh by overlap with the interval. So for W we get 2.36 Ang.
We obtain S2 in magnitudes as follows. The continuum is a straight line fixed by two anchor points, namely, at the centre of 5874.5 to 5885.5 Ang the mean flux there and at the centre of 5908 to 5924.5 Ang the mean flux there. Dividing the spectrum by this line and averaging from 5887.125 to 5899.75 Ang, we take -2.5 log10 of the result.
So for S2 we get 0.28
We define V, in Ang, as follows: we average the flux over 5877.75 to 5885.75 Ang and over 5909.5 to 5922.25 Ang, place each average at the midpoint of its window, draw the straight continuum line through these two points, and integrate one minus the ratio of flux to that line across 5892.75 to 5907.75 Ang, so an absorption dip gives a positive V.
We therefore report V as 2.3 Ang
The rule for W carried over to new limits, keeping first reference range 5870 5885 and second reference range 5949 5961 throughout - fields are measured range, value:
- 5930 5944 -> 0.06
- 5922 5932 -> 0.15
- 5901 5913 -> 0.75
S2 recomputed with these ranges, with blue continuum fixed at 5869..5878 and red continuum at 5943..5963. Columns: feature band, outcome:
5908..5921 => 0.02 mag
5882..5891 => 0.11 mag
